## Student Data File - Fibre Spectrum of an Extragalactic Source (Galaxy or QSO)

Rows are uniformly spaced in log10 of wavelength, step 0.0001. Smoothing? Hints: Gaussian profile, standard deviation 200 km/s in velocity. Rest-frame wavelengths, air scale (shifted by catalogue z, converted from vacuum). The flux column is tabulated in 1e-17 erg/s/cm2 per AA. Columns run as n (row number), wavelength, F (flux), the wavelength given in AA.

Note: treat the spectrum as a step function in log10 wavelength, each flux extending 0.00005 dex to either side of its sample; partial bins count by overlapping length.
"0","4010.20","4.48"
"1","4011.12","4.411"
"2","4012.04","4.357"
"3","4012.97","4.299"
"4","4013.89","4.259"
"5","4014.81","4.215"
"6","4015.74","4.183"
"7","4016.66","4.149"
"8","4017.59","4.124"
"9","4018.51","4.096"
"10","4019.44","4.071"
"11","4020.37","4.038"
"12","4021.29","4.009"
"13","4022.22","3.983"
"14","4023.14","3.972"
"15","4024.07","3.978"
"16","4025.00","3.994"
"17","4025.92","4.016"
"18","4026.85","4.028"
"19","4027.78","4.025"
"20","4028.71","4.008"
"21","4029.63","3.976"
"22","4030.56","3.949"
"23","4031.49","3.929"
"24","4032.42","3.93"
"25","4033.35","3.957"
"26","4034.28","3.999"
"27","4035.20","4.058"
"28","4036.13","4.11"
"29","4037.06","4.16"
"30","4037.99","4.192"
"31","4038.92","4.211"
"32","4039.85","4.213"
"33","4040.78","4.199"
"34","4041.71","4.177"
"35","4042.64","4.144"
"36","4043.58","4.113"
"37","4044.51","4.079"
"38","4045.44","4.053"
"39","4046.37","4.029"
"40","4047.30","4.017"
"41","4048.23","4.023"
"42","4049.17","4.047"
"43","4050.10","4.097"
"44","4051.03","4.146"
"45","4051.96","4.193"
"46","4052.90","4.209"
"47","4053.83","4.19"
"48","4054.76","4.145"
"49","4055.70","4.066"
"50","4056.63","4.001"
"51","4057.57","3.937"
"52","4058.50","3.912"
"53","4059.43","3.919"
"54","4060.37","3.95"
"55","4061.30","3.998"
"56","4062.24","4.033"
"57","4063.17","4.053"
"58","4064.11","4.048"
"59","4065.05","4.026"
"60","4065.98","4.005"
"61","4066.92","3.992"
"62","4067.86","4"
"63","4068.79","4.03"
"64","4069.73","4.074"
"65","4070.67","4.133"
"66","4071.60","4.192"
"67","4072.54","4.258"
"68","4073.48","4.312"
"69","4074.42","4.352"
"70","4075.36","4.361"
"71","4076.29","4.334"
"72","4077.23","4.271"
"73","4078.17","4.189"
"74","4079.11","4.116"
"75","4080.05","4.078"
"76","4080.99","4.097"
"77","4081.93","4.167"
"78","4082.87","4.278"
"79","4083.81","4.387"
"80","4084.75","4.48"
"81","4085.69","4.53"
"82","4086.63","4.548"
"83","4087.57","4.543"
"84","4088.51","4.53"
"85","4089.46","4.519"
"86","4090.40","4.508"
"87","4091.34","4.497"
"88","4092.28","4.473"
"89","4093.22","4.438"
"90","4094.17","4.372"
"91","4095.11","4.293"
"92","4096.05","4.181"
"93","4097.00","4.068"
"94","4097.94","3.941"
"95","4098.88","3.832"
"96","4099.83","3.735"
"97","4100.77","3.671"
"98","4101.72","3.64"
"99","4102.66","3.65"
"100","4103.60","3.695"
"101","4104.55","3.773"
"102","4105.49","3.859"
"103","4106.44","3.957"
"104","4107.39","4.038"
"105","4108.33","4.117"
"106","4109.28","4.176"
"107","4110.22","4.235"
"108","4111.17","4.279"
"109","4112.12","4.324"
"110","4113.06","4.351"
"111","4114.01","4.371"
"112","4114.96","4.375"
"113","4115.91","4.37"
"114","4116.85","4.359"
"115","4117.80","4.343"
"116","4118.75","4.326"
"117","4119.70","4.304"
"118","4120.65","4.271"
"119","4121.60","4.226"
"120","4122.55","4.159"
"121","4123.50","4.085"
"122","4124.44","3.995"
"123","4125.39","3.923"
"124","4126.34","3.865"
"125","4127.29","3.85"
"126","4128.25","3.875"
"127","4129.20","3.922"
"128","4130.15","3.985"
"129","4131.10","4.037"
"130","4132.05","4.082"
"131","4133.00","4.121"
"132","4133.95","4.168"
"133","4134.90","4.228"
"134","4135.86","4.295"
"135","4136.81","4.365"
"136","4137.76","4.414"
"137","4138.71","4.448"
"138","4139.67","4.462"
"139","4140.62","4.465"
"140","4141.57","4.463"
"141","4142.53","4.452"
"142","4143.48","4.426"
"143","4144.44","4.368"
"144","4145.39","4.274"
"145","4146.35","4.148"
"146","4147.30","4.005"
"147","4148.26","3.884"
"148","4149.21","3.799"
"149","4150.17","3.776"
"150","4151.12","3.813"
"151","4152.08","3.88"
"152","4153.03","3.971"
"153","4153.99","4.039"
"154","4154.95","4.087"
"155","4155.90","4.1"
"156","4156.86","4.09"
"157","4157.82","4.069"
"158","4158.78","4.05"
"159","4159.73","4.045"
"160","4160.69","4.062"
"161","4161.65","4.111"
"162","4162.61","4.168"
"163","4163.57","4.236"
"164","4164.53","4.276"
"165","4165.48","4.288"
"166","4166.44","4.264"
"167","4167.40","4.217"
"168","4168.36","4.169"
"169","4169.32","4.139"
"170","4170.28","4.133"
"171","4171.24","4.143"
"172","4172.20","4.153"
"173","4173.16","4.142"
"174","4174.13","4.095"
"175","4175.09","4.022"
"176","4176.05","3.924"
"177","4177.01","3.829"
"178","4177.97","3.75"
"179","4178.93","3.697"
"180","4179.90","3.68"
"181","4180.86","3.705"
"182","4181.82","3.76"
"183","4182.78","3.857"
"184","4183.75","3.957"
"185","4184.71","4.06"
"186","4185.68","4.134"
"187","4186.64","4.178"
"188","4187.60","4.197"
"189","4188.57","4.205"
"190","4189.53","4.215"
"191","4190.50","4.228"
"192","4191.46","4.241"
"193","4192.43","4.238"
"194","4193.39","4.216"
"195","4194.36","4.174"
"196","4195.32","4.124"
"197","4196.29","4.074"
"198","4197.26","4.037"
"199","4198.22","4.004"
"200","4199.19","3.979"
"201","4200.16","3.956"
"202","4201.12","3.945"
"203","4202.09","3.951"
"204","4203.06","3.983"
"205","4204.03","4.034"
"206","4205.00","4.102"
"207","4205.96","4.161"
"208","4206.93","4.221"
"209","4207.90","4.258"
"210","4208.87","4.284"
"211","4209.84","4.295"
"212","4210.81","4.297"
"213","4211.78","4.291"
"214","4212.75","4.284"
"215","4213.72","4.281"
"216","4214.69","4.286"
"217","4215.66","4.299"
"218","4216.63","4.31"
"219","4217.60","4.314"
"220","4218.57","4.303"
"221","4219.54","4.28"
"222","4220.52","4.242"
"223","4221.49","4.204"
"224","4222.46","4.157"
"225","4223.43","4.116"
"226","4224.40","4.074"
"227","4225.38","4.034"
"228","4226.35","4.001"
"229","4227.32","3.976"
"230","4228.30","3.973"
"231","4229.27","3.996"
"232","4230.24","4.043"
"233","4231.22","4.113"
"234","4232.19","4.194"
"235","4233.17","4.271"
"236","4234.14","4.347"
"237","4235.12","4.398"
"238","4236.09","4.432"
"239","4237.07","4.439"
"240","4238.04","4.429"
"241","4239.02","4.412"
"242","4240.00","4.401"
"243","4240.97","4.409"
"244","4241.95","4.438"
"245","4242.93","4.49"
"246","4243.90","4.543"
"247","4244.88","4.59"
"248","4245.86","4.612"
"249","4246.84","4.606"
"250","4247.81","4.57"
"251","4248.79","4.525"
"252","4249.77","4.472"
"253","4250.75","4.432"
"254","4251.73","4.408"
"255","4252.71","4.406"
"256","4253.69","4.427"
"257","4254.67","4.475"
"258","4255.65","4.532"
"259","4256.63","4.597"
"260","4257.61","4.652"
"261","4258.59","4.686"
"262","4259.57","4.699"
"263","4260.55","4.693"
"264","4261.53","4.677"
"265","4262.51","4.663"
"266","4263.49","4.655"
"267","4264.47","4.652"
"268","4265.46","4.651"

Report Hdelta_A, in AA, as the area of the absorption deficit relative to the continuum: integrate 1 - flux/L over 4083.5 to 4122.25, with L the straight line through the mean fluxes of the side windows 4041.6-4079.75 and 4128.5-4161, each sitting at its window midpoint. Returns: -0.8 AA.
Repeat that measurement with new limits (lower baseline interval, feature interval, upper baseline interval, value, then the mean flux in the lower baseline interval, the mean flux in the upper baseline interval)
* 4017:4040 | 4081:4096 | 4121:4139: -1.3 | 4.04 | 4.11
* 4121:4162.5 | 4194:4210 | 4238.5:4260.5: 0.9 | 4.11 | 4.52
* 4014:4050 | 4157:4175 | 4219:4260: 0.4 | 4.07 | 4.36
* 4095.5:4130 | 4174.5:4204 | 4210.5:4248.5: 1.4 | 4.06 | 4.3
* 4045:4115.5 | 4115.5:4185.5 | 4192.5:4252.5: 1.5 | 4.14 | 4.25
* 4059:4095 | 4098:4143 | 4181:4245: 1.0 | 4.24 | 4.19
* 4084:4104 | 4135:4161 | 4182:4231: 0.1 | 4.2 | 4.14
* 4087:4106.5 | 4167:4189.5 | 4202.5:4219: 1.0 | 4.11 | 4.23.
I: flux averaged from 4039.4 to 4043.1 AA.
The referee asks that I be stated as 4.18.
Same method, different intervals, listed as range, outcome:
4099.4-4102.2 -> 3.69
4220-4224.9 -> 4.15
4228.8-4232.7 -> 4.08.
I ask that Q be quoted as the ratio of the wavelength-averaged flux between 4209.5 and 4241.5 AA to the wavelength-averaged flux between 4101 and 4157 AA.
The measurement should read 1.0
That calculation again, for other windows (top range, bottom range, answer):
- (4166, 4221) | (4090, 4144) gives 0.99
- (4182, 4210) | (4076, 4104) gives 0.98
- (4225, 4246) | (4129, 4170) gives 1.03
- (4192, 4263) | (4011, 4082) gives 1.05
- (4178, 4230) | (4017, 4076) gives 1.01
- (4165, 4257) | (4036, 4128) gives 1.01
